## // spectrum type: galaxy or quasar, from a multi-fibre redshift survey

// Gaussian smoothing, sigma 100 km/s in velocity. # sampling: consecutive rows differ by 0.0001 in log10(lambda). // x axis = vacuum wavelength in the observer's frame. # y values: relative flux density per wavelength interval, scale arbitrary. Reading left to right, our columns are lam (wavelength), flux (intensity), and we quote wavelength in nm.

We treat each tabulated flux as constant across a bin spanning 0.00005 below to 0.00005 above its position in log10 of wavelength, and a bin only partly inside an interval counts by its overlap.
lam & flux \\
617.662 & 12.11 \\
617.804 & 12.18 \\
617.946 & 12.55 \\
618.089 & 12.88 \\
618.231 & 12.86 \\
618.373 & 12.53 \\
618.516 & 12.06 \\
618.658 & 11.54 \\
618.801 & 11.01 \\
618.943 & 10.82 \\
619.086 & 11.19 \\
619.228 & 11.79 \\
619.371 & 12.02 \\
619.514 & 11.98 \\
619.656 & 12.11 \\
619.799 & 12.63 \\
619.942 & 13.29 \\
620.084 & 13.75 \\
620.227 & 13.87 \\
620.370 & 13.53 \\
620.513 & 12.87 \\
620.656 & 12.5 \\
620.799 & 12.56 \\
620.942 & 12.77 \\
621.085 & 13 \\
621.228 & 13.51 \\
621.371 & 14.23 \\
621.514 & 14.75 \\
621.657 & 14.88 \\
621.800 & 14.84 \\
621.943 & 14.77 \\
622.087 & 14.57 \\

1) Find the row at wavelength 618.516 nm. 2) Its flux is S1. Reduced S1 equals 12.06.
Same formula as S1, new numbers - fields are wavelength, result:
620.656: 12.5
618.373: 12.53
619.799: 12.63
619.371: 12.02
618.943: 10.82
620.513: 12.87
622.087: 14.57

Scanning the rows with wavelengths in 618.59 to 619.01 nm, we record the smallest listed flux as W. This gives 10.82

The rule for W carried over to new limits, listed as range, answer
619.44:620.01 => 11.98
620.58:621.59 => 12.5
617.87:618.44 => 12.53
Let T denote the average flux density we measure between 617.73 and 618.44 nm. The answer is 12.6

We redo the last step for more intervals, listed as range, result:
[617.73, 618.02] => 12.4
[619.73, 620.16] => 13.2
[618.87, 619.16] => 11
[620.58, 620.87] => 12.5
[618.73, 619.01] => 10.9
